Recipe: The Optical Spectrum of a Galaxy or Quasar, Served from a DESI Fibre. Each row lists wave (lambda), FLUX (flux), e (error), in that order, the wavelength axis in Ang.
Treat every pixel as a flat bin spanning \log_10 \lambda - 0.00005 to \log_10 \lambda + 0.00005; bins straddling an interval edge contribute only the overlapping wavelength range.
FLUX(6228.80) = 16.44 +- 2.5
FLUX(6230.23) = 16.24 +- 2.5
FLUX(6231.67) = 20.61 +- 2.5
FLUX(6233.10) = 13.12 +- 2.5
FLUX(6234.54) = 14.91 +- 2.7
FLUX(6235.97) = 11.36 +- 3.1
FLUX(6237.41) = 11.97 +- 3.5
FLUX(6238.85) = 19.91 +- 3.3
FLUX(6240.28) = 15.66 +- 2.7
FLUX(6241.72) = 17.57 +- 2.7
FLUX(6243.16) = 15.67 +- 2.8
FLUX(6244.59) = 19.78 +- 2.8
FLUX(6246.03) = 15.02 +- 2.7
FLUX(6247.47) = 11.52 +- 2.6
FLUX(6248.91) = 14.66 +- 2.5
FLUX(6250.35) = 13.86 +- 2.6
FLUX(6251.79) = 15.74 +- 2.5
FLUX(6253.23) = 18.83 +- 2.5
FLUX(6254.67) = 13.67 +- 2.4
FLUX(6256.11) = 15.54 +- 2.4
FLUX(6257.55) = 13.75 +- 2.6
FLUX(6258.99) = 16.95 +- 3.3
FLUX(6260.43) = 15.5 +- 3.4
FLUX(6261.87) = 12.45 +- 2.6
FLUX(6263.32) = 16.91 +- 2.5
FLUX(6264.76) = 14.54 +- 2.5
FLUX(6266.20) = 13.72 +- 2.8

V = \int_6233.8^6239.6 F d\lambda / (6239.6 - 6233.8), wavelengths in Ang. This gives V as 14.5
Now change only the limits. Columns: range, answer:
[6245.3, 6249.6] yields 13.7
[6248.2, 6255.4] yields 15.4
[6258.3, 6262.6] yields 14.9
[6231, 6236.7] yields 15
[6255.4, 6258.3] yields 14.7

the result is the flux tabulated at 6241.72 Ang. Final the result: 17.57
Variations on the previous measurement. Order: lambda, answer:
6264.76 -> 14.54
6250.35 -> 13.86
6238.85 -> 19.91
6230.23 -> 16.24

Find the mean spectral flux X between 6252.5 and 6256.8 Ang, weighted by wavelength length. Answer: 16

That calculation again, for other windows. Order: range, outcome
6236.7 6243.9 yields 16.2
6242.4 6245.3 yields 17.7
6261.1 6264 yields 14.6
